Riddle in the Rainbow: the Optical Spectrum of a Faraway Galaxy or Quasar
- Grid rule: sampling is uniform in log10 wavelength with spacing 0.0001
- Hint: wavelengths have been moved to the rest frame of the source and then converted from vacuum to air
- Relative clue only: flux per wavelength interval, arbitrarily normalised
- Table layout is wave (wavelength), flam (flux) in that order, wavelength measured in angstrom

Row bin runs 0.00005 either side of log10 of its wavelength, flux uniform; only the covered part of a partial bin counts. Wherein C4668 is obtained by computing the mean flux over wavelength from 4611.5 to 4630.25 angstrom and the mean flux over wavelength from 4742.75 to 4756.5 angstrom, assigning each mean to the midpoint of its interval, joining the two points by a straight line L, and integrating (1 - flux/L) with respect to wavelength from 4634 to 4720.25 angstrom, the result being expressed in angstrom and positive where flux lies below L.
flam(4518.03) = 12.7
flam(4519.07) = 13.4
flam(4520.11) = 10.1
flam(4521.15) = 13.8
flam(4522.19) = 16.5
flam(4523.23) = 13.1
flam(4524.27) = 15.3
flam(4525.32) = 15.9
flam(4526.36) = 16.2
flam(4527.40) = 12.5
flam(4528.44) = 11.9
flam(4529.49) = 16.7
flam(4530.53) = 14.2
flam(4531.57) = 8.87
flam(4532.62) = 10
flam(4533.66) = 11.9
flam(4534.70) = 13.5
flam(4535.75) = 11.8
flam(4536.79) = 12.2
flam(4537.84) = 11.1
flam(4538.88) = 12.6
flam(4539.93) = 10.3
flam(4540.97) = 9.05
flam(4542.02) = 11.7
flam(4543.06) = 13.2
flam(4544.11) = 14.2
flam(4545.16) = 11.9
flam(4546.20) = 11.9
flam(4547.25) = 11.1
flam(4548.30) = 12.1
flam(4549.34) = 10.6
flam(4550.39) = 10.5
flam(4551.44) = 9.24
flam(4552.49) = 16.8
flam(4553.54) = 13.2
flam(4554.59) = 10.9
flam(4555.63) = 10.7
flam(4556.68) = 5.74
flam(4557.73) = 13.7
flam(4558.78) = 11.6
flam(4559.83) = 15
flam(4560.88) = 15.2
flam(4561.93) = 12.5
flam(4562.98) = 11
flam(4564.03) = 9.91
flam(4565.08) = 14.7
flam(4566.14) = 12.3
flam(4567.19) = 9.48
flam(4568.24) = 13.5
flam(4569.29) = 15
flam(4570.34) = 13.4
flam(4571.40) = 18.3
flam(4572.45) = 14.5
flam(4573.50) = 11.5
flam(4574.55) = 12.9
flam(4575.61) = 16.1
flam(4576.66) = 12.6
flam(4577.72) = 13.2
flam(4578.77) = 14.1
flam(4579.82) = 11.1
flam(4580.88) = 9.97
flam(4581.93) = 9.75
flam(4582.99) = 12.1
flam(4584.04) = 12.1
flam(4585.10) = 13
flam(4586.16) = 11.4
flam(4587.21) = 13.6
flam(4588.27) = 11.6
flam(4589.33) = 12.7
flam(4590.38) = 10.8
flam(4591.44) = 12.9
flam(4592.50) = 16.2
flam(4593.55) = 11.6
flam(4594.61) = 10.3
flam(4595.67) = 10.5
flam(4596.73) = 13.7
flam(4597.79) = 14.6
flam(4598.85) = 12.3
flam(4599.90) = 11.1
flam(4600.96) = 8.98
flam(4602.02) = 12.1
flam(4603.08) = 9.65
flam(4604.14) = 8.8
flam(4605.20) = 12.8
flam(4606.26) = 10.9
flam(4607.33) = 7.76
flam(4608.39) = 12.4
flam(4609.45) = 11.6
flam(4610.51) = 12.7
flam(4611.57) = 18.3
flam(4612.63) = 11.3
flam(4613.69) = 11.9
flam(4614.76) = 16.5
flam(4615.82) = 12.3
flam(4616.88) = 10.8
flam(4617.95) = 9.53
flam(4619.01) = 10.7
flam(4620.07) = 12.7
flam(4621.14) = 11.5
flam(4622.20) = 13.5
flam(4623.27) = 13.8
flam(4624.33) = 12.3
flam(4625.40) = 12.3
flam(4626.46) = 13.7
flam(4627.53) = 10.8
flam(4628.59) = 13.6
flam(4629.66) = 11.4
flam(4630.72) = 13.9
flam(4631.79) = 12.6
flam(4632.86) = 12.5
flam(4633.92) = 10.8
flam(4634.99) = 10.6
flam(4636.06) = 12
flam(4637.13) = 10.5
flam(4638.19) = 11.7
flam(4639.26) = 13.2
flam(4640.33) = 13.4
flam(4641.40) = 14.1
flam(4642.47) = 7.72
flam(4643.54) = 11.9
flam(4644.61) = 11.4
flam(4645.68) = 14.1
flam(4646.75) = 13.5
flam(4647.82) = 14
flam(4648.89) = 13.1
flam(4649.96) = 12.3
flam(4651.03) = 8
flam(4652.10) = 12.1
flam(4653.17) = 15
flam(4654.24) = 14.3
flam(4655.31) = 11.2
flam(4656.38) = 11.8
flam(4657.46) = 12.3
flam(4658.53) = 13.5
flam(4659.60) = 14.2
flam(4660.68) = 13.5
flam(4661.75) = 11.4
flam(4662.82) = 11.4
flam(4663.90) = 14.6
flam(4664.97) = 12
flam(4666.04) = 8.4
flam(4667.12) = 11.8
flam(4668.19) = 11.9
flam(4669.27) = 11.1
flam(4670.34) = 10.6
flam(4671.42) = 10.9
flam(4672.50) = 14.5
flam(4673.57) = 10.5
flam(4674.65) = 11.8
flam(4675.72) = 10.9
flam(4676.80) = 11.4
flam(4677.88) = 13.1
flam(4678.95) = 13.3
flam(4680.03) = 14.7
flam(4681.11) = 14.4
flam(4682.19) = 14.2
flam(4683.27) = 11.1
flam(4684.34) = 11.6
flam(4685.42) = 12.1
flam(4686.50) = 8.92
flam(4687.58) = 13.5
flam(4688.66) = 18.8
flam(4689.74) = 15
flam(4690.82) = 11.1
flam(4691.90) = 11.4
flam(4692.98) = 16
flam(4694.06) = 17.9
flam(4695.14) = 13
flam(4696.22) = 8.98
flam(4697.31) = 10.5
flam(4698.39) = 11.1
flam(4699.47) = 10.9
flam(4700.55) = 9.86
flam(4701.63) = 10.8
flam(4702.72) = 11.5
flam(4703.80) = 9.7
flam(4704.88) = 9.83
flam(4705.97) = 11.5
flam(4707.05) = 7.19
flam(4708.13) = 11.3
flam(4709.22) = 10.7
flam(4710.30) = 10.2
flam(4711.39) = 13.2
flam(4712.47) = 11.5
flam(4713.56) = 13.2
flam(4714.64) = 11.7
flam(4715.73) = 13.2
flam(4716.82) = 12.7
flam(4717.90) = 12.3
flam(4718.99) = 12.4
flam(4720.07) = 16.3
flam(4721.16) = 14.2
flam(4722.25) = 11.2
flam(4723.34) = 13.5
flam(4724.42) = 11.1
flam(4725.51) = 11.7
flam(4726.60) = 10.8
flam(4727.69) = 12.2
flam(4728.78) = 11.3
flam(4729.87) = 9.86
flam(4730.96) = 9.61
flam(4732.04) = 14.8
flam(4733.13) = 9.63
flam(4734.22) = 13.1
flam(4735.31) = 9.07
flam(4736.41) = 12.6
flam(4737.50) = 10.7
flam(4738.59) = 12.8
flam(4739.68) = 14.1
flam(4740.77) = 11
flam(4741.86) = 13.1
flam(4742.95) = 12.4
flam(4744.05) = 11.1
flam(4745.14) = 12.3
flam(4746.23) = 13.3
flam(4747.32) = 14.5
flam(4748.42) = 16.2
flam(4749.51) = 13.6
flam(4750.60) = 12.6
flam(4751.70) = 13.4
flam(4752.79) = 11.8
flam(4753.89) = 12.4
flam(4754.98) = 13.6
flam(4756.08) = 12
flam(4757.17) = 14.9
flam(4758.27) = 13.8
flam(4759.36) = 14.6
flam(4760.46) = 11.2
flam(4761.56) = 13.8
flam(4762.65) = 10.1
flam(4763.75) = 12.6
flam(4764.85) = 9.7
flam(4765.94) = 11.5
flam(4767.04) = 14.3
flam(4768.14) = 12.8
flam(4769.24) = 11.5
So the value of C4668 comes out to 3.9 angstrom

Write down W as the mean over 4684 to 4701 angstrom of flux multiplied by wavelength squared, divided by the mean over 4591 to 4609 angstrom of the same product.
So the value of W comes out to 1.13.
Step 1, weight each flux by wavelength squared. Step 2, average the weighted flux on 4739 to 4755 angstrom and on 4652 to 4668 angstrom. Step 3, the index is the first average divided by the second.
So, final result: 1.1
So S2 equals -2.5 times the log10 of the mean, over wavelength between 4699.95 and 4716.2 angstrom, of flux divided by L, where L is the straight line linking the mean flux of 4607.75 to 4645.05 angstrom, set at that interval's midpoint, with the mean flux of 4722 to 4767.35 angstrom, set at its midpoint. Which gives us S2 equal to 0.12 mag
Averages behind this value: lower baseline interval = 12.3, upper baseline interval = 12.3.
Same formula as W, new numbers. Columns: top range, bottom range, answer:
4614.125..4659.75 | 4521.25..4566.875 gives 1.04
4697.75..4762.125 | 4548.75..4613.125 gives 1.06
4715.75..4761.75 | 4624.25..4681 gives 1.06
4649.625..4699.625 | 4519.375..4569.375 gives 1.06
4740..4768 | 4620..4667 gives 1.09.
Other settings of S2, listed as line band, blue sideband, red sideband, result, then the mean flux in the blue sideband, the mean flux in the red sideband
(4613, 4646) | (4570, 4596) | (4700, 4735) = 0.01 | 12.7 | 11.6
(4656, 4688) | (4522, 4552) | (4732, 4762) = 0.04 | 12.4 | 12.8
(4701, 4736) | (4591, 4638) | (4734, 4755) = 0.08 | 12.1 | 12.7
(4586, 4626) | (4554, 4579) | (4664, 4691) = 0.05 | 12.8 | 12.4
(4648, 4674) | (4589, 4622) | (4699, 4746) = -0.03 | 11.9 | 11.7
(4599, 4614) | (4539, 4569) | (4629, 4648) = 0.05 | 11.9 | 12.2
